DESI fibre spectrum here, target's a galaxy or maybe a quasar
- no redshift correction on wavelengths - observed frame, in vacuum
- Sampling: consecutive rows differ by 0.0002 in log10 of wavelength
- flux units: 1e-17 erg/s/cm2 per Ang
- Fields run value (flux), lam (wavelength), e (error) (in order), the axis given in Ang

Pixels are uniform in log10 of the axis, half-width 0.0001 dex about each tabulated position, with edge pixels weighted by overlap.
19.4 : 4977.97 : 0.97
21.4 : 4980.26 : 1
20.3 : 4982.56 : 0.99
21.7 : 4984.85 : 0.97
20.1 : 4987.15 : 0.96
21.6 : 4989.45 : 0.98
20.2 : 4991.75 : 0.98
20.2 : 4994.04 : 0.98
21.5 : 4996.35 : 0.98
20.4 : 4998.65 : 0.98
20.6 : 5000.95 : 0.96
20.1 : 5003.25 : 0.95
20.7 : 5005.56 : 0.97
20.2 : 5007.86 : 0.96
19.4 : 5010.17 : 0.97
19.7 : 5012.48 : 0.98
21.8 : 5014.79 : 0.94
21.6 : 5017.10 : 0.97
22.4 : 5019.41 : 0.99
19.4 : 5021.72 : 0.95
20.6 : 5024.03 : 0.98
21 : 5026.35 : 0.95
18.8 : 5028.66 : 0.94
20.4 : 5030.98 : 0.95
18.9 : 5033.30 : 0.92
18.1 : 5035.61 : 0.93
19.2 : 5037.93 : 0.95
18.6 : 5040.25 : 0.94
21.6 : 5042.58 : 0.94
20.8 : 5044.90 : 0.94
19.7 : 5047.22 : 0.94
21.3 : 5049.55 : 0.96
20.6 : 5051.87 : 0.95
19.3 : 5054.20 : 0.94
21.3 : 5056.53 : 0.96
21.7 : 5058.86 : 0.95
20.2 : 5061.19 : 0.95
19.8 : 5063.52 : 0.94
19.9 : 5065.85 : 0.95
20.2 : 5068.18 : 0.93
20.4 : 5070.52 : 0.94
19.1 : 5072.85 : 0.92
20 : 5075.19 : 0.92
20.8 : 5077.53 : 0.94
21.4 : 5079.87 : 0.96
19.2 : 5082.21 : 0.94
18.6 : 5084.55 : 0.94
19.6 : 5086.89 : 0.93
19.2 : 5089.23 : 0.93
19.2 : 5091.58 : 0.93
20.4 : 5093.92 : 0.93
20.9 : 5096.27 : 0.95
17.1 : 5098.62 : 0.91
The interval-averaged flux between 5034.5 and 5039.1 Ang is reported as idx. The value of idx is 18.7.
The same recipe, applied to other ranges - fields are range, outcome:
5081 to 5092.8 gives 19.2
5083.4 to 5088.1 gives 19.1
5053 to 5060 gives 20.7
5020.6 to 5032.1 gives 20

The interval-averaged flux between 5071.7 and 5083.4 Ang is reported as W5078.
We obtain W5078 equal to 20.1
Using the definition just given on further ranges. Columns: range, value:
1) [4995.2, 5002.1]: 20.9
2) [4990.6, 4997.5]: 20.6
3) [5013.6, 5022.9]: 21.3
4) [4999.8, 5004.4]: 20.4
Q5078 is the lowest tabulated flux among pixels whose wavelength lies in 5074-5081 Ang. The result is 20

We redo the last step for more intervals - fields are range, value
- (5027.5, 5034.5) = 18.8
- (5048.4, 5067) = 19.3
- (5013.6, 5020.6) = 21.6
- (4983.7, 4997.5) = 20.1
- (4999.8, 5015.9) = 19.4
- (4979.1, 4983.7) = 20.3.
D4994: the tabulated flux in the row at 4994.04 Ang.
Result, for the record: 20.2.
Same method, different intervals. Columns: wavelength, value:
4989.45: 21.6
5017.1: 21.6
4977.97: 19.4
